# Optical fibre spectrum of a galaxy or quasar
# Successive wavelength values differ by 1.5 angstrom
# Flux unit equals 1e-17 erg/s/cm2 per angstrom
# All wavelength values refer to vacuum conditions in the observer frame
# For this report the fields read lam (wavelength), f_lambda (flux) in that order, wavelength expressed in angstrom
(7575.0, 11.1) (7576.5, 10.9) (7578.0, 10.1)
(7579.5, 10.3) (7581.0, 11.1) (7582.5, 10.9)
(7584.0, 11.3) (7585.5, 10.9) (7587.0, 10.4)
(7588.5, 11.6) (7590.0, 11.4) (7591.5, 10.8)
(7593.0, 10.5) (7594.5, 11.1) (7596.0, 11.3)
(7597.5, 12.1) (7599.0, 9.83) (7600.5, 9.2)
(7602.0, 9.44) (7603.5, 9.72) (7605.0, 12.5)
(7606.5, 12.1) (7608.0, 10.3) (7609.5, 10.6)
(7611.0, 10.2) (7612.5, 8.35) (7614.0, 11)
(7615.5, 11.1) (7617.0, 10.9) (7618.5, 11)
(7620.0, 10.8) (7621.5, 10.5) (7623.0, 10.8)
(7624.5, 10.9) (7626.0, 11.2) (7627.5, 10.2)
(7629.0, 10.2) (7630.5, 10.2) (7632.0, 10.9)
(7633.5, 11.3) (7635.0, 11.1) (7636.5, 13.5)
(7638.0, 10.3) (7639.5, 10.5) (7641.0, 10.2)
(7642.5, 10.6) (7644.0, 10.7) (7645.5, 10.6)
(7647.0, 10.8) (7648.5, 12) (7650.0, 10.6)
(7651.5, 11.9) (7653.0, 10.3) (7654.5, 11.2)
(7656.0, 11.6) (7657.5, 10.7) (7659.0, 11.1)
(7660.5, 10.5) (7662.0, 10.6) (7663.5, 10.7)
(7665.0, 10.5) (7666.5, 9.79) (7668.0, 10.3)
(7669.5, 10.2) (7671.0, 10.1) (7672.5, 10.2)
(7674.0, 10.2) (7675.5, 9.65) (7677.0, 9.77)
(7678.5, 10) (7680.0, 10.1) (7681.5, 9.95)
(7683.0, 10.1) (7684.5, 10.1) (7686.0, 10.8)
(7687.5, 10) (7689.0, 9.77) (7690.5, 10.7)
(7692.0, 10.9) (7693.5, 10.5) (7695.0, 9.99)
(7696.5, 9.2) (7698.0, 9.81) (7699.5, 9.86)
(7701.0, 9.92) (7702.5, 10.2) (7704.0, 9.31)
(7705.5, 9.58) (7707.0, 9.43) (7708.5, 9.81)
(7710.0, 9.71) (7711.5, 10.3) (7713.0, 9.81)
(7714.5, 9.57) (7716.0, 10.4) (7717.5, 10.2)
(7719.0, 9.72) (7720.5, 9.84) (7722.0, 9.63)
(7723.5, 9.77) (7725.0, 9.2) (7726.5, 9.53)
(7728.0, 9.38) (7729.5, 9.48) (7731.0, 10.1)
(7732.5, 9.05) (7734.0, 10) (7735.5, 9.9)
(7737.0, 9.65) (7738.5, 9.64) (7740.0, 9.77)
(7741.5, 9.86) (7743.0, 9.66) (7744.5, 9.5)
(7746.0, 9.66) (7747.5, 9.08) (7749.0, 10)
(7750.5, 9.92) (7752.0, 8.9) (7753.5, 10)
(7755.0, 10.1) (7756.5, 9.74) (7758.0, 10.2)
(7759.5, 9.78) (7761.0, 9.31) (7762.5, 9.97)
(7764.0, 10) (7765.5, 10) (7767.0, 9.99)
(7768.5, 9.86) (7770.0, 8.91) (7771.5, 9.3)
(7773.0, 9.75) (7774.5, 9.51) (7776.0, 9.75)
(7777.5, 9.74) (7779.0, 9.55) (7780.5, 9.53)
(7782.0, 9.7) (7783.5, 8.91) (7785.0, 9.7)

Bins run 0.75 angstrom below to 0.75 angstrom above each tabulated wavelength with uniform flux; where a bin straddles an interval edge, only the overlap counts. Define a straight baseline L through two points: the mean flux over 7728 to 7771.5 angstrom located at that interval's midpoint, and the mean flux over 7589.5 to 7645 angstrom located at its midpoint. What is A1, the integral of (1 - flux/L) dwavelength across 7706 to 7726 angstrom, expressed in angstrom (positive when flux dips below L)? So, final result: 0.35 angstrom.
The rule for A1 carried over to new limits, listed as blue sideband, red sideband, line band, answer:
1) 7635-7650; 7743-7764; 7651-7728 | 2.48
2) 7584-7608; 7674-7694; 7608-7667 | -1.31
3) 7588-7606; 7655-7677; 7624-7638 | -0.53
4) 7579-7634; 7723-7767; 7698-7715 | 0.35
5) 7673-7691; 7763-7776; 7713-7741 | 0.45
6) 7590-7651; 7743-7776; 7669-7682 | 0.40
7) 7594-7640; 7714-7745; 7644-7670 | -1.03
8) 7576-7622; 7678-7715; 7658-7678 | -0.16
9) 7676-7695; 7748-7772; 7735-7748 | 0.29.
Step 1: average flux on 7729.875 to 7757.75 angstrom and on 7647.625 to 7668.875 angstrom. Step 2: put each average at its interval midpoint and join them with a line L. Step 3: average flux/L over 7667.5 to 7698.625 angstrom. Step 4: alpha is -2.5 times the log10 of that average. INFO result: 0.04 mag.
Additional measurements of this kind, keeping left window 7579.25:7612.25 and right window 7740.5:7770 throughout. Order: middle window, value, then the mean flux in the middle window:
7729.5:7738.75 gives 0.02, 9.71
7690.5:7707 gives 0.02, 9.94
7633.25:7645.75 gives -0.05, 11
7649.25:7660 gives -0.07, 11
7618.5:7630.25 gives -0.01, 10.7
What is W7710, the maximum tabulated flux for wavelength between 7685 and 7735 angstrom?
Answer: 10.9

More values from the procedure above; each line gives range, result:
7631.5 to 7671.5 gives 13.5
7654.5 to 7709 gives 11.6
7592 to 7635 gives 12.5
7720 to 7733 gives 10.1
